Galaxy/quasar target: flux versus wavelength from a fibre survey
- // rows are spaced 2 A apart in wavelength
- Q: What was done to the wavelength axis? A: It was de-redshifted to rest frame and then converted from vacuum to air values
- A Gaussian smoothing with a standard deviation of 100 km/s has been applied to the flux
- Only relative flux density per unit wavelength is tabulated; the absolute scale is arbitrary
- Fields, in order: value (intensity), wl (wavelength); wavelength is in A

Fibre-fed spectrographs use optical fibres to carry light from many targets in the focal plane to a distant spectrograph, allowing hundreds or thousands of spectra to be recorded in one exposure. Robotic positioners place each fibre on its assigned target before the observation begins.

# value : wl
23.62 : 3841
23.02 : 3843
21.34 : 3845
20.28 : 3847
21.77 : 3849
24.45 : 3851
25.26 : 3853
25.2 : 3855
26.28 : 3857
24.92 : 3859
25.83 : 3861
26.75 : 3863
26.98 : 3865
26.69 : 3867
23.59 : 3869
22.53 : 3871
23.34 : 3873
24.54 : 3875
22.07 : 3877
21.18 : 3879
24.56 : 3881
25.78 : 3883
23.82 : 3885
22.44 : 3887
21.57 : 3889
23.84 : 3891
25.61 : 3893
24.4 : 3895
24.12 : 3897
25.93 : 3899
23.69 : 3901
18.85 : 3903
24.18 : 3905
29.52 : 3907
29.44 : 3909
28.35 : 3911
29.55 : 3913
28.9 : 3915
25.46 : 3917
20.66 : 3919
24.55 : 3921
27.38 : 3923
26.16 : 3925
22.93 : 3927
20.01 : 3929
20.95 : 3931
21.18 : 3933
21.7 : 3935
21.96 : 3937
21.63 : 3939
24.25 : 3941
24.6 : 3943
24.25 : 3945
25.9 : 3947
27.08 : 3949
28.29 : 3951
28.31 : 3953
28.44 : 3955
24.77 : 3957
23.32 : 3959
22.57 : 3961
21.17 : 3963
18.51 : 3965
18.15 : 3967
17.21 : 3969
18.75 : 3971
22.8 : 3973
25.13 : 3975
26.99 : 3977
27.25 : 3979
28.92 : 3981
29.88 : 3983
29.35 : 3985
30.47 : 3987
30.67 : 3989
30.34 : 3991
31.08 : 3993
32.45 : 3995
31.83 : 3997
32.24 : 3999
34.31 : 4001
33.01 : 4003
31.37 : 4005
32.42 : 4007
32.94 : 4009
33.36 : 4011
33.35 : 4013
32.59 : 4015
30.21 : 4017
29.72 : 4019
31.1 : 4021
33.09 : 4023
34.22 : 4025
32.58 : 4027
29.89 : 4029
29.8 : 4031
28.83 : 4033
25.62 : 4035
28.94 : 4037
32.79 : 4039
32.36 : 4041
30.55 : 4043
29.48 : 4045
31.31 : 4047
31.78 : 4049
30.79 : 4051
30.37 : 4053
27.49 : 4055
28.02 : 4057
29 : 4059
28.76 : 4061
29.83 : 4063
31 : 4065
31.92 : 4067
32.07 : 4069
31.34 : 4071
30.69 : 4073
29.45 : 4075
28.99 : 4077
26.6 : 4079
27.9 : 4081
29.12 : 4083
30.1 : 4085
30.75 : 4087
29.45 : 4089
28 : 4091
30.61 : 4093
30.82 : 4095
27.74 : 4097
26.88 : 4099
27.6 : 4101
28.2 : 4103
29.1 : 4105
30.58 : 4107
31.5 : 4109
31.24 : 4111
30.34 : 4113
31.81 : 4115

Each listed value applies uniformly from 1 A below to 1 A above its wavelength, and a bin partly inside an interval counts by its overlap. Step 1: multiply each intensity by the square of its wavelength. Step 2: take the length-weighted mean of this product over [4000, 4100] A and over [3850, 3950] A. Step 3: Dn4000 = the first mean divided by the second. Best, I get 1.34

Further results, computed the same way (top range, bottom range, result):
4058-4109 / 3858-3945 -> 1.33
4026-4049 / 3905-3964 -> 1.28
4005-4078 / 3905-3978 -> 1.34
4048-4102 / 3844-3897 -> 1.36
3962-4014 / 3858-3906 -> 1.24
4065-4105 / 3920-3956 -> 1.30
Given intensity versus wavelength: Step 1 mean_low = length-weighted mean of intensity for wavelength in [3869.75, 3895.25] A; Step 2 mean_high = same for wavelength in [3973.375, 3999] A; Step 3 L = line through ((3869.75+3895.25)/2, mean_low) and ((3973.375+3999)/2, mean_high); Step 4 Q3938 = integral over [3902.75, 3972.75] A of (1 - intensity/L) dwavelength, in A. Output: 6.7 A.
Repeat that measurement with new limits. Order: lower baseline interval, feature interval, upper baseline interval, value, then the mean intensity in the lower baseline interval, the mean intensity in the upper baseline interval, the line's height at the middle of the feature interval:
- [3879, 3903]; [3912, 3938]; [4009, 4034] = 1.9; 23.8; 31.6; 25.8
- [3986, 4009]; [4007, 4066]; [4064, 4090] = 0.4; 31.9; 30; 30.9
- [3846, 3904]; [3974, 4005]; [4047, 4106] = -3.6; 24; 29.5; 27.1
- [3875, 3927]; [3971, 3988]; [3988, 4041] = 1.4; 24.8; 31.5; 29.4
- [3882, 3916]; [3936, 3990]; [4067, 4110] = 3.8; 25.3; 29.5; 26.7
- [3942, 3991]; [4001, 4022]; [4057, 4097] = -3.9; 25.2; 29.7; 27.1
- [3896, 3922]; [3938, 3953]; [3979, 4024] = 1.4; 25.6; 31.5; 27.9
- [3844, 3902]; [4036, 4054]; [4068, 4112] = -1.6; 24.1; 29.5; 28.4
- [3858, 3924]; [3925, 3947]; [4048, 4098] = 2.9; 24.9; 29.7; 26.1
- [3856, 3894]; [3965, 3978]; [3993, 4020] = 3.8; 24.3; 32.2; 30.1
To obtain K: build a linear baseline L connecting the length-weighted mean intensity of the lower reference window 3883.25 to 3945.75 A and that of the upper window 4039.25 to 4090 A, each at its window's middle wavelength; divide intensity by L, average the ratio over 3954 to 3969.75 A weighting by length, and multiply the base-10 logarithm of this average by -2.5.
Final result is 0.19 mag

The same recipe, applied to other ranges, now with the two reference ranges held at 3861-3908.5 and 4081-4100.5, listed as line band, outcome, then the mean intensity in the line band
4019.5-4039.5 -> -0.108 mag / 30.6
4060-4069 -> -0.074 mag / 30.6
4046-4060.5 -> -0.057 mag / 29.8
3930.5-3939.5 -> 0.183 mag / 21.5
